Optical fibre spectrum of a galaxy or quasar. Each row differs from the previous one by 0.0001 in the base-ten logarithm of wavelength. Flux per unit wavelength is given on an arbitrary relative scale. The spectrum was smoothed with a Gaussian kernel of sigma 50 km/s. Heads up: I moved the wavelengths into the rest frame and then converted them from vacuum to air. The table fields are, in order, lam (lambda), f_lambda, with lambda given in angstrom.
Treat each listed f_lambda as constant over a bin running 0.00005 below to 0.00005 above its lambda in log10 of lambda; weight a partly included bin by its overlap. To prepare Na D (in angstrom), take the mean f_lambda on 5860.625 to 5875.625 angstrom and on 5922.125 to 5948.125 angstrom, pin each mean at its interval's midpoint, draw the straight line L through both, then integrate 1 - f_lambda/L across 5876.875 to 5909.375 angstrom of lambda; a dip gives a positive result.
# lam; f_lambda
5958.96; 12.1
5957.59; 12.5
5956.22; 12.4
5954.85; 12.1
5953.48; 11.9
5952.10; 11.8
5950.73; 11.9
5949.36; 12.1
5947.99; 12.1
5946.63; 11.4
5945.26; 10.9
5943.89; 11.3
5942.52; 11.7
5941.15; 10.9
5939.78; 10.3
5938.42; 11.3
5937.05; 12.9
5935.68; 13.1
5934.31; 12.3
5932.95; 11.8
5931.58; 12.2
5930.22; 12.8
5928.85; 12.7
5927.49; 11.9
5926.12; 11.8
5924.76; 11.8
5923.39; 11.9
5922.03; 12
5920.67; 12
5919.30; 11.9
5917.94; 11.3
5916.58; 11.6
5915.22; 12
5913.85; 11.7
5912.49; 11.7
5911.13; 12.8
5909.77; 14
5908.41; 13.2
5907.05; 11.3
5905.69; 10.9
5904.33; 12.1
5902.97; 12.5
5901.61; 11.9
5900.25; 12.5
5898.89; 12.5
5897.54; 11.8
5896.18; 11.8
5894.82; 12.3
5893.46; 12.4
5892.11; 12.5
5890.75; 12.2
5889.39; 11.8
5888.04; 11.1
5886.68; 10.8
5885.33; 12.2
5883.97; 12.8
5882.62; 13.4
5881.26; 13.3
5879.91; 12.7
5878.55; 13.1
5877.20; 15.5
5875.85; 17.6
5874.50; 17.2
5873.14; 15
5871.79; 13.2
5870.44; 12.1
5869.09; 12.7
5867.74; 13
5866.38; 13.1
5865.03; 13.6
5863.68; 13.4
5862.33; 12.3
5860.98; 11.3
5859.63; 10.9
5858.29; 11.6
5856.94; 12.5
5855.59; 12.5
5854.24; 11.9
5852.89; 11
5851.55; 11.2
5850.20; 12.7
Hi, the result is 1.41 angstrom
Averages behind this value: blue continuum 13.5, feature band 12.3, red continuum 11.8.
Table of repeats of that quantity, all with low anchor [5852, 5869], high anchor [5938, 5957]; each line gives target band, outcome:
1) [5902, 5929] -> -0.5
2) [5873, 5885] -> -2.3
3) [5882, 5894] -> -0.1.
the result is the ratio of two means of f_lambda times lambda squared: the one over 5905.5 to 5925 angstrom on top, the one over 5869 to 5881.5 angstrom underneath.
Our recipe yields 0.9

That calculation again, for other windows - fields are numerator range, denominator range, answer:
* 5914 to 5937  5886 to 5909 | 1.02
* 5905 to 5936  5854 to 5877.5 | 0.93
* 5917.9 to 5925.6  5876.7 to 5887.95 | 0.94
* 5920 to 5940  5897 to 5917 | 1.00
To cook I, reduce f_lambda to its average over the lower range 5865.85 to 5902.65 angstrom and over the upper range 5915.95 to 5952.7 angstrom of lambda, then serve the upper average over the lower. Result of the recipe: 0.91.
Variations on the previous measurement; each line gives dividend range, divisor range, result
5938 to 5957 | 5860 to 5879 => 0.84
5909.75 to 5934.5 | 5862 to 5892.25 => 0.91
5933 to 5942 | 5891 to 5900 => 0.96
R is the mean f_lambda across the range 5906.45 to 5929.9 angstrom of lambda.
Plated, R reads 12.1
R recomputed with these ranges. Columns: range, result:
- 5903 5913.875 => 12.3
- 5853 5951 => 12.4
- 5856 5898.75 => 12.9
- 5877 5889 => 12.6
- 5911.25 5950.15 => 11.9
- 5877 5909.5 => 12.3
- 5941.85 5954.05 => 11.7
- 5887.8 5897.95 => 12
